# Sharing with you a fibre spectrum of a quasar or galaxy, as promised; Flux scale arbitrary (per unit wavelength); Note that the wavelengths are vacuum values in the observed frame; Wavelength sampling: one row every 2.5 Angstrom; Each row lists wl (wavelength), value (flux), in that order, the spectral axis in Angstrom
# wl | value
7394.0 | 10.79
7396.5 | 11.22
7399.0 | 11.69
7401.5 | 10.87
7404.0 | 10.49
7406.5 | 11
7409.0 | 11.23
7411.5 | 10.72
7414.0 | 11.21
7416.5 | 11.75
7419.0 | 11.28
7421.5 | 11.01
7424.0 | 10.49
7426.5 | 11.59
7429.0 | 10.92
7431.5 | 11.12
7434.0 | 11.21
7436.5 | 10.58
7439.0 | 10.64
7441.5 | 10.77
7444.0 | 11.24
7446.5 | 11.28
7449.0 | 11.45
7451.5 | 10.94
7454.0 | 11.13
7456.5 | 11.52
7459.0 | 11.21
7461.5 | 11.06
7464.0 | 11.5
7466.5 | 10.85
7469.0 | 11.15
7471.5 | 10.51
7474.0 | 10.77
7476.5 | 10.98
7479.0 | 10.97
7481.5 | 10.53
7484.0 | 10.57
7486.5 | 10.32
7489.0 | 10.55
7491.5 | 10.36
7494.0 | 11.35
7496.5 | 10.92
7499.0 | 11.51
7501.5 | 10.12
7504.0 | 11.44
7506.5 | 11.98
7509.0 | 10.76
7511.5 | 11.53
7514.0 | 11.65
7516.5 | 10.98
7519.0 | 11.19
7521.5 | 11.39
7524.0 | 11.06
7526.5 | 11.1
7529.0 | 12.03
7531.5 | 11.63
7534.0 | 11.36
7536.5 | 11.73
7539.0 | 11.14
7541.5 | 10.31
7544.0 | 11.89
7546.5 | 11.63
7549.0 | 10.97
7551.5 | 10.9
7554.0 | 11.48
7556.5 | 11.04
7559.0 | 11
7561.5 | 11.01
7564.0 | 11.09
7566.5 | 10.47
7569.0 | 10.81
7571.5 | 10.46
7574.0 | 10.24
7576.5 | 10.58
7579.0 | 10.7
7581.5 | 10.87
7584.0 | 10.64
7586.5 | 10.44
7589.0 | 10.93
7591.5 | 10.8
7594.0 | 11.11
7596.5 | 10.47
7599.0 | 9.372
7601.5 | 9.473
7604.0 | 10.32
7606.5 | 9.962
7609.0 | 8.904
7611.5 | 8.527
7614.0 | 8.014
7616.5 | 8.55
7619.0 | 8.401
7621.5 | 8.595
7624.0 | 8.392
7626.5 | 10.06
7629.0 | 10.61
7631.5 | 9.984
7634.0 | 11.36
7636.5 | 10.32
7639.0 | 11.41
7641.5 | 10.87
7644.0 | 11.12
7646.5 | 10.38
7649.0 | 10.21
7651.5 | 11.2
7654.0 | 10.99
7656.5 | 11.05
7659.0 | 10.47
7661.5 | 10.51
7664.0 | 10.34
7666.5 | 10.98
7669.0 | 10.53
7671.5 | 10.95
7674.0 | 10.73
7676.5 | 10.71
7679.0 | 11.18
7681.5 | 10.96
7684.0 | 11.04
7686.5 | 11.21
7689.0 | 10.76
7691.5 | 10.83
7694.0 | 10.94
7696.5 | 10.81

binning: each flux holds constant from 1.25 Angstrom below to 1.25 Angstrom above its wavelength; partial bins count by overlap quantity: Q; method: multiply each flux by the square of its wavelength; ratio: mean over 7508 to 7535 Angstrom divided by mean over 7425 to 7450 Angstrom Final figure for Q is 1.0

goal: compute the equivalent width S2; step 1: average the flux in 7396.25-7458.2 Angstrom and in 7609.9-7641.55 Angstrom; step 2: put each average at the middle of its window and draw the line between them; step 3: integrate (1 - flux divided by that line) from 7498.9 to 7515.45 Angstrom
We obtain -1.24 Angstrom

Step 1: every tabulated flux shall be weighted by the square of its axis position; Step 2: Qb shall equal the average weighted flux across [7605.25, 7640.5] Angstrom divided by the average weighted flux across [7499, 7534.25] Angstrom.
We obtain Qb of 0.87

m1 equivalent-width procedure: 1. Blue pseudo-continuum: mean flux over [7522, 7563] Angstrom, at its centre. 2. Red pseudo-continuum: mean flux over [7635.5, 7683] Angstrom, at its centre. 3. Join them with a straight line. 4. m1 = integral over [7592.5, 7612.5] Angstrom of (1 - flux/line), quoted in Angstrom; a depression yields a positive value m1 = 2.2 Angstrom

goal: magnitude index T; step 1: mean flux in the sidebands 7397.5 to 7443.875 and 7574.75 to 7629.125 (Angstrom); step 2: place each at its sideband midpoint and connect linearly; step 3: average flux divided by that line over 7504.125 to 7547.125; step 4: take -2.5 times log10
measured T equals -0.11 mag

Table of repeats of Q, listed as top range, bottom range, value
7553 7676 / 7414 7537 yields 0.97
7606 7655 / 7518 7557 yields 0.90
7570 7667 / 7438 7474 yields 0.96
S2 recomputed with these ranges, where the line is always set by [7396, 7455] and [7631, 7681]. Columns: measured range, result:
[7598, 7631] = 5.02 Angstrom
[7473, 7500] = 0.49 Angstrom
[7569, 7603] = 1.22 Angstrom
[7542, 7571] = -0.46 Angstrom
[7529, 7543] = -0.49 Angstrom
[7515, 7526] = -0.21 Angstrom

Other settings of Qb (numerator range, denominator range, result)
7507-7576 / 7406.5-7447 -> 1.04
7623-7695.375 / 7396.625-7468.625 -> 1.02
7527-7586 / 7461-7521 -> 1.02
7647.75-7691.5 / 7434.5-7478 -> 1.04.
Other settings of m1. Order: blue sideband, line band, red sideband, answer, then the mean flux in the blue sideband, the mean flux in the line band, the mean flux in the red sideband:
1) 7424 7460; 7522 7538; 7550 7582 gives -0.8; 11.1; 11.5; 10.8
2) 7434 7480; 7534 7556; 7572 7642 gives -1.8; 11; 11.3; 9.99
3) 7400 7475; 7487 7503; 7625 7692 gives 0.3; 11.1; 10.8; 10.8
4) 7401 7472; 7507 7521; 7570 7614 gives -0.9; 11.1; 11.3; 10.2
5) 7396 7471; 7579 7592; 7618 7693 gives 0.0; 11.1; 10.7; 10.5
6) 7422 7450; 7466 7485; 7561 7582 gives 0.2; 11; 10.8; 10.7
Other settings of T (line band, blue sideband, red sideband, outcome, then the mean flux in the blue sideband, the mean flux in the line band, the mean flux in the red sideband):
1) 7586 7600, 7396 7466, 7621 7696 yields 0.024 mag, 11.1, 10.5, 10.6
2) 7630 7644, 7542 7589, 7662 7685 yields 0.002 mag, 10.9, 10.8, 10.8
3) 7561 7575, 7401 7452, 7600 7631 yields -0.110 mag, 11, 10.7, 9.17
